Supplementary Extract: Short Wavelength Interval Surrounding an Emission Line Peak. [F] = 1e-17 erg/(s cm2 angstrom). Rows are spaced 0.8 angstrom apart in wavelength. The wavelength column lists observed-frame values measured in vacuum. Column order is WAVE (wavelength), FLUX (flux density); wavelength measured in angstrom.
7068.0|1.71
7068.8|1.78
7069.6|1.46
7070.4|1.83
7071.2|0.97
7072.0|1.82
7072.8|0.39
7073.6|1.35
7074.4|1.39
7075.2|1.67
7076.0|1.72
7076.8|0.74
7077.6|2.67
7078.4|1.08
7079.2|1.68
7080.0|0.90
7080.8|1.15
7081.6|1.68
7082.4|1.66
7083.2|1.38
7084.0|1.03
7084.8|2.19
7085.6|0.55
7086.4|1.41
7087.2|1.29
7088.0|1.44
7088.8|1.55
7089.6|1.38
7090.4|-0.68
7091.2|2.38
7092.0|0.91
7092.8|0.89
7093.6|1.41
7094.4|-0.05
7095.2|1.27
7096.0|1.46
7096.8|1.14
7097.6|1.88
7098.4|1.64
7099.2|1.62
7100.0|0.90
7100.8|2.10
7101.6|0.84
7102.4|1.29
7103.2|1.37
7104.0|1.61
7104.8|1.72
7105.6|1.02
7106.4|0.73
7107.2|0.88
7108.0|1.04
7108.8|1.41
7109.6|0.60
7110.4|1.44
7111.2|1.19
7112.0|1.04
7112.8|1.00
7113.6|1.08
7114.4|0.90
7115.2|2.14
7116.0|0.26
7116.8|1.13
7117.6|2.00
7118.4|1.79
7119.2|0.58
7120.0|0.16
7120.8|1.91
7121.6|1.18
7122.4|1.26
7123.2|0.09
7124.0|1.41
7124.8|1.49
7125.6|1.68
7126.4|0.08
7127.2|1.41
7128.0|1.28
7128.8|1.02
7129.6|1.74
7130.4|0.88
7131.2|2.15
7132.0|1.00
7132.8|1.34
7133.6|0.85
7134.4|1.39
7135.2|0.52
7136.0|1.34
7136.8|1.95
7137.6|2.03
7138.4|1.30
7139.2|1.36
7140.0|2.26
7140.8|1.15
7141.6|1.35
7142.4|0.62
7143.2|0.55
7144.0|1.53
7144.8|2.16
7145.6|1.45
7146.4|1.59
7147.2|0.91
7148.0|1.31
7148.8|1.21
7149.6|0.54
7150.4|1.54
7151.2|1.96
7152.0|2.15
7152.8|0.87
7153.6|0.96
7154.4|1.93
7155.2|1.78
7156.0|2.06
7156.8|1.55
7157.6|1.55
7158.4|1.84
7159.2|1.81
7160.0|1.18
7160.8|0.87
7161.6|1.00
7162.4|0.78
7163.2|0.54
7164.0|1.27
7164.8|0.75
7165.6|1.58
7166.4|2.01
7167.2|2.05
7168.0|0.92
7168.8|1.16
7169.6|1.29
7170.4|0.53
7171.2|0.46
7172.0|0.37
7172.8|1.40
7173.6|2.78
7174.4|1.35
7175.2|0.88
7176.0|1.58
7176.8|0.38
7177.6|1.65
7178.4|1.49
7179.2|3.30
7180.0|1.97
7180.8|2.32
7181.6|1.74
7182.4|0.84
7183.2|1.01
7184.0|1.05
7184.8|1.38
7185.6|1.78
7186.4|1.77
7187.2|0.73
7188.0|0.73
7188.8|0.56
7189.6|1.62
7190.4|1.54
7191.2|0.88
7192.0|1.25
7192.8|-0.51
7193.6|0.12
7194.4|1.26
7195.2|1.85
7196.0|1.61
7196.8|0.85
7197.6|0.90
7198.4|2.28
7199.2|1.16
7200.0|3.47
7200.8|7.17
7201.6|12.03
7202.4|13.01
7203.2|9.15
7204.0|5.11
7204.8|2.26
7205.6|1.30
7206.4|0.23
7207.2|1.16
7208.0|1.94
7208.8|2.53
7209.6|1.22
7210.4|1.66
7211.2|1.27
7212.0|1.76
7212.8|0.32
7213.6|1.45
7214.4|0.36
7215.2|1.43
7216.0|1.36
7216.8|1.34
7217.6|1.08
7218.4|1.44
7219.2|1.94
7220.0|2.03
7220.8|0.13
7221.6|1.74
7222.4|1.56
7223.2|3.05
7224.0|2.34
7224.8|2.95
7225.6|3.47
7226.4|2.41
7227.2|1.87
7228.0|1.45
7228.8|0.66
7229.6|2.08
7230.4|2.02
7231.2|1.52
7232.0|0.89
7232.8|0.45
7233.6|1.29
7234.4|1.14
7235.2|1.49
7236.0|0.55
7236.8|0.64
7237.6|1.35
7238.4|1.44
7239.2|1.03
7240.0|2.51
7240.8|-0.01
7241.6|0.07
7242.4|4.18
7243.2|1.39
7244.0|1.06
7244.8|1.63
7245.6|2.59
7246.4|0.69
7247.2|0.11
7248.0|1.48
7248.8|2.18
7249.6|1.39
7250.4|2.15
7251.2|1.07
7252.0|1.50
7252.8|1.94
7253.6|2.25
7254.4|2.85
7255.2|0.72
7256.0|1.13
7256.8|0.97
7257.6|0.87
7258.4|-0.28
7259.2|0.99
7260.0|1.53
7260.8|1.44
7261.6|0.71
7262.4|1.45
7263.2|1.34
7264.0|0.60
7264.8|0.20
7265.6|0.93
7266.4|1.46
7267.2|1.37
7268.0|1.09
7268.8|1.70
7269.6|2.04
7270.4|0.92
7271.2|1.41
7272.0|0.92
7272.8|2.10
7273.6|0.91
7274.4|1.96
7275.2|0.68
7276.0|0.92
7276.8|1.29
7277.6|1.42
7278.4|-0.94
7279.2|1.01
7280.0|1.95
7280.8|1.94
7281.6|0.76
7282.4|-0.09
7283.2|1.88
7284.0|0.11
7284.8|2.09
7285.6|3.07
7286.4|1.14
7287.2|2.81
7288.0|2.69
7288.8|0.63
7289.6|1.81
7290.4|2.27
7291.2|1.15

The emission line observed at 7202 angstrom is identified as H-alpha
